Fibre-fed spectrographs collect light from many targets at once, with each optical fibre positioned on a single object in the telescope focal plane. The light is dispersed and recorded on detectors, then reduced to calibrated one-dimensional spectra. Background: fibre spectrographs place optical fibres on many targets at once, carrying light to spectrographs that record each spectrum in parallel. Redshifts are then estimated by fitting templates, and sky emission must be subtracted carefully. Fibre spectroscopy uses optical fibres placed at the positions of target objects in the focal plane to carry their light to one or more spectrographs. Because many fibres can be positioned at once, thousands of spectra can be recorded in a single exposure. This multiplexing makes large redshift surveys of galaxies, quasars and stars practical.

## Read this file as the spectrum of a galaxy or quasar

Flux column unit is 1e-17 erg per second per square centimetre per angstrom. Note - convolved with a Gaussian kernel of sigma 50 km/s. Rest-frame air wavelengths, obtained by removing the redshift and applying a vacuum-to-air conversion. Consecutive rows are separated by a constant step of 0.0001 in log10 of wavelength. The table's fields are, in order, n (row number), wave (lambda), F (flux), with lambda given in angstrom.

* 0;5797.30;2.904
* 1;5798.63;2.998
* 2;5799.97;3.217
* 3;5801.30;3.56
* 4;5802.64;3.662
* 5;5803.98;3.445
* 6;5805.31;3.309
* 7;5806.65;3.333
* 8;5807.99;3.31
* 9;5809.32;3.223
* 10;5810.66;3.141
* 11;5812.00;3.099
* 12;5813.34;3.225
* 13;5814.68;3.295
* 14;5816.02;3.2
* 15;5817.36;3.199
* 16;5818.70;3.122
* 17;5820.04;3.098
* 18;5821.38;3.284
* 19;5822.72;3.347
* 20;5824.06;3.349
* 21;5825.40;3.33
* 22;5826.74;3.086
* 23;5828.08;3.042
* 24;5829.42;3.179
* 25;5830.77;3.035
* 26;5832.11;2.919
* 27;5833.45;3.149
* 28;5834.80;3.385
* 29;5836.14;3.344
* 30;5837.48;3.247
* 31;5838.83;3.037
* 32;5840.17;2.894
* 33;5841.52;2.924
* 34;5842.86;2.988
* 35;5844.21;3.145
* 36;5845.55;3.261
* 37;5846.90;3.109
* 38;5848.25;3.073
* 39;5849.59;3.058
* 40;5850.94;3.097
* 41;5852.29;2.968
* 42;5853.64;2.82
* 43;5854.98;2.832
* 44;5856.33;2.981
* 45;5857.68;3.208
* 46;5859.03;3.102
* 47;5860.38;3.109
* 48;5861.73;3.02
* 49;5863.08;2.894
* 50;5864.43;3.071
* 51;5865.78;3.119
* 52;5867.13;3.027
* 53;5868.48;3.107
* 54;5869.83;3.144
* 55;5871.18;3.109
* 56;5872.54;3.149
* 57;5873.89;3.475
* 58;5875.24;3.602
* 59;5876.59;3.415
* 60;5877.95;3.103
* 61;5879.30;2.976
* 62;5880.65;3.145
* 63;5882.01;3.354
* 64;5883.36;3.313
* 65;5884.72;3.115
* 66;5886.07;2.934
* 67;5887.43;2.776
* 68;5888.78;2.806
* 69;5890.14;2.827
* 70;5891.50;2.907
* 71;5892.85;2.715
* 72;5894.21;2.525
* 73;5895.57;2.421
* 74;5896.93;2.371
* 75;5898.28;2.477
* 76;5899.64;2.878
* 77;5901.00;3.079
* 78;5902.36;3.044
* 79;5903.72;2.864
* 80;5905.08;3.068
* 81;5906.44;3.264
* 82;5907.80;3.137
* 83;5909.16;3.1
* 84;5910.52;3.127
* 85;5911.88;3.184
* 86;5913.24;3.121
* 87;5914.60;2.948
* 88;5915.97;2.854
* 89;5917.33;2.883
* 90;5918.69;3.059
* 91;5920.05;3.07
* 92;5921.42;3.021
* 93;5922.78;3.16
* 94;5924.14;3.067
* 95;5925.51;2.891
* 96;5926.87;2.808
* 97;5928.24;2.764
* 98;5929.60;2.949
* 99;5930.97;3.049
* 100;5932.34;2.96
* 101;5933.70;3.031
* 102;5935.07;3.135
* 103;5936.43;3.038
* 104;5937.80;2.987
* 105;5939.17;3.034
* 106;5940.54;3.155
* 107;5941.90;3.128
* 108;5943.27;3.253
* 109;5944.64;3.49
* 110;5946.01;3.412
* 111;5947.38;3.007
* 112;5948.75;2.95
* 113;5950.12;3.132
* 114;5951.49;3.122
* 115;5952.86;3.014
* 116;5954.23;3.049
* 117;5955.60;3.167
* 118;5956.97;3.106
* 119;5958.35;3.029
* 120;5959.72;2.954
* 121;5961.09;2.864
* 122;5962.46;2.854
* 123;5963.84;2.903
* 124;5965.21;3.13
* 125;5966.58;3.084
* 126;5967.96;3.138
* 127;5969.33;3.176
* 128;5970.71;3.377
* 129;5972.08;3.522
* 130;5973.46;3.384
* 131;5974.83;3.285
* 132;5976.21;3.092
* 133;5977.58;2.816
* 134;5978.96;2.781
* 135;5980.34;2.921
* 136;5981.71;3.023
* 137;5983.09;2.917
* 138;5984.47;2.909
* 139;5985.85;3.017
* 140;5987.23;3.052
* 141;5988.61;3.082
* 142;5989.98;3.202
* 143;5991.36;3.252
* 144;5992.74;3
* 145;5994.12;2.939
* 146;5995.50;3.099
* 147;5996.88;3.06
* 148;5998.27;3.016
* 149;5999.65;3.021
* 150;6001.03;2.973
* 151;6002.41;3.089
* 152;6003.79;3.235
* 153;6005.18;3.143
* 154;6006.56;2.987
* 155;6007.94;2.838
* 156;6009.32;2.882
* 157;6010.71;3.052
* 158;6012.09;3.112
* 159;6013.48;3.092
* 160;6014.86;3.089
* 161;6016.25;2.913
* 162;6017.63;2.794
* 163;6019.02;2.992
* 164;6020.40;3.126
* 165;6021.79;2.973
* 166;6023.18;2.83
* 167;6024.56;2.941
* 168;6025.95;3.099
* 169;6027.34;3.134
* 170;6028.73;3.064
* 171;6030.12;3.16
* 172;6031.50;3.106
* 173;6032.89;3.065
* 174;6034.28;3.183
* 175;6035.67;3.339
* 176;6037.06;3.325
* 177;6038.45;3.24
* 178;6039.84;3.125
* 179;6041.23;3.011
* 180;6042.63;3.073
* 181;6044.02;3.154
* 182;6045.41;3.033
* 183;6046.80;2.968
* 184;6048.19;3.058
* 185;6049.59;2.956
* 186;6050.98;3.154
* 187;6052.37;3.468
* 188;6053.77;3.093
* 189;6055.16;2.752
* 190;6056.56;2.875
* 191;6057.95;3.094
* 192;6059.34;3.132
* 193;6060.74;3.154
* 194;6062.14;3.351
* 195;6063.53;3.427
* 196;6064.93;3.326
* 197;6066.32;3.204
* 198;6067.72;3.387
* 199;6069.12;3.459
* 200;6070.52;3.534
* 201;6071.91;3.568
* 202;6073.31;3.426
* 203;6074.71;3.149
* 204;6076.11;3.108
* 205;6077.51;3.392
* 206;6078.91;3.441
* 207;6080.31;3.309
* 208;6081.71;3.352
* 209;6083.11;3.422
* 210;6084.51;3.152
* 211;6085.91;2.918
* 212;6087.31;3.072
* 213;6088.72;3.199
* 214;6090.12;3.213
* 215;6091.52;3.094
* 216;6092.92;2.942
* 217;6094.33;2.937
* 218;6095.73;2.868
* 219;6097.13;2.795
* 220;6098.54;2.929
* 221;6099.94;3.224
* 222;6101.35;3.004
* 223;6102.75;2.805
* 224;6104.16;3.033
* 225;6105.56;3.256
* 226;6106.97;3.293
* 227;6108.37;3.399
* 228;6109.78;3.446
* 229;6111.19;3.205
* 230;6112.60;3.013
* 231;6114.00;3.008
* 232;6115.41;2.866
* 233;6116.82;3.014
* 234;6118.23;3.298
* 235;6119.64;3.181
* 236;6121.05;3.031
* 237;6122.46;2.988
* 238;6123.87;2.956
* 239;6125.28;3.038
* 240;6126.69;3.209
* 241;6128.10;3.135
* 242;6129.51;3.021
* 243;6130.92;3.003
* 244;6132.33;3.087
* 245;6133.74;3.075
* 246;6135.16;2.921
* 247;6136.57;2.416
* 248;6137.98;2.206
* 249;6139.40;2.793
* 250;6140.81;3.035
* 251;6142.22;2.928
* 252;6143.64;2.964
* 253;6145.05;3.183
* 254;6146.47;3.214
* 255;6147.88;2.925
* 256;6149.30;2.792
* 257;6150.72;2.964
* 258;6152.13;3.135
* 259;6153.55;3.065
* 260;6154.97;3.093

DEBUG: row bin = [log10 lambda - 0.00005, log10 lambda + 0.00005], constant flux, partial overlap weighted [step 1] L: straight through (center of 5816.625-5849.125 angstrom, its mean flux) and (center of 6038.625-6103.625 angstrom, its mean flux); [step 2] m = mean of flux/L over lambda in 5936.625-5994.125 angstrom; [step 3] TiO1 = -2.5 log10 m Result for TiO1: 0.022 mag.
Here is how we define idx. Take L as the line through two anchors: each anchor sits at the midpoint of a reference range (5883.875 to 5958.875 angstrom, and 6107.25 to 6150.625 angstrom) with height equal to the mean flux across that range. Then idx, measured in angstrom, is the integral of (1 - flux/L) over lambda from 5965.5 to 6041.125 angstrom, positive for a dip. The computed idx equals -1.9 angstrom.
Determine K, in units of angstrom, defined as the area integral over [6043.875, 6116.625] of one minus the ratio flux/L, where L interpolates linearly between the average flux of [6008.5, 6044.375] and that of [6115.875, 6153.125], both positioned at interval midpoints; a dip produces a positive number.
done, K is -3.2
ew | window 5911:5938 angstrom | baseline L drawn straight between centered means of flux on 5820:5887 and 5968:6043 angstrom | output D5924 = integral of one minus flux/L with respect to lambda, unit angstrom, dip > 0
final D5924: 0.9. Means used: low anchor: 3.13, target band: 3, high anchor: 3.07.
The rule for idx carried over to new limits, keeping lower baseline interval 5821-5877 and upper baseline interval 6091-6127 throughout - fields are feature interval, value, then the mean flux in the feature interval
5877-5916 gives 2.1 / 2.95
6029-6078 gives -1.8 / 3.19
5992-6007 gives 0.2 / 3.05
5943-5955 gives -0.2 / 3.16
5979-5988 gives 0.4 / 2.96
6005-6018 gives 0.4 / 2.99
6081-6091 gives -0.4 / 3.19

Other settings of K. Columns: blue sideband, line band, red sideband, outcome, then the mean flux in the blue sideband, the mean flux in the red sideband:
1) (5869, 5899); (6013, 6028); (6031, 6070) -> 0.6 angstrom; 2.98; 3.16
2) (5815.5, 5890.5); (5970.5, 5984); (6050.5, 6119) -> 0.2 angstrom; 3.12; 3.17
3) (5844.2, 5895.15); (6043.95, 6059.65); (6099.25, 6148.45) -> -0.1 angstrom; 3.06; 3.03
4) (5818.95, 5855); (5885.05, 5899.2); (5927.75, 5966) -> 1.8 angstrom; 3.12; 3.06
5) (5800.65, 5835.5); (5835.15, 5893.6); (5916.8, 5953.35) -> 1.7 angstrom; 3.24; 3.06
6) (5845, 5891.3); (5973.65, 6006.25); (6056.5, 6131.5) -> 0.9 angstrom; 3.09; 3.16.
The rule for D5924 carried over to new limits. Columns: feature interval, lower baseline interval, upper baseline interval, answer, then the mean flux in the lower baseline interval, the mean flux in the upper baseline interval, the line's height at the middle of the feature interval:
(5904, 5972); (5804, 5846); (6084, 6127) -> 1.5 angstrom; 3.18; 3.08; 3.14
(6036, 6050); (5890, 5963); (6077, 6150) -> -0.3 angstrom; 2.99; 3.06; 3.03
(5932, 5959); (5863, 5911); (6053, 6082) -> -0.2 angstrom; 3.01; 3.26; 3.09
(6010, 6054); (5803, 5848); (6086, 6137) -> 0.1 angstrom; 3.19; 3.06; 3.09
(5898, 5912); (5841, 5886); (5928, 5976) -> 0.4 angstrom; 3.11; 3.11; 3.11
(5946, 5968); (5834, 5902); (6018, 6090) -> 0.4 angstrom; 3.03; 3.17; 3.1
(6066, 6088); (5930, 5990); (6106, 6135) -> -1.5 angstrom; 3.08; 3.11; 3.1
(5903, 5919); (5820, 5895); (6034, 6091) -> 0.4 angstrom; 3.09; 3.21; 3.12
